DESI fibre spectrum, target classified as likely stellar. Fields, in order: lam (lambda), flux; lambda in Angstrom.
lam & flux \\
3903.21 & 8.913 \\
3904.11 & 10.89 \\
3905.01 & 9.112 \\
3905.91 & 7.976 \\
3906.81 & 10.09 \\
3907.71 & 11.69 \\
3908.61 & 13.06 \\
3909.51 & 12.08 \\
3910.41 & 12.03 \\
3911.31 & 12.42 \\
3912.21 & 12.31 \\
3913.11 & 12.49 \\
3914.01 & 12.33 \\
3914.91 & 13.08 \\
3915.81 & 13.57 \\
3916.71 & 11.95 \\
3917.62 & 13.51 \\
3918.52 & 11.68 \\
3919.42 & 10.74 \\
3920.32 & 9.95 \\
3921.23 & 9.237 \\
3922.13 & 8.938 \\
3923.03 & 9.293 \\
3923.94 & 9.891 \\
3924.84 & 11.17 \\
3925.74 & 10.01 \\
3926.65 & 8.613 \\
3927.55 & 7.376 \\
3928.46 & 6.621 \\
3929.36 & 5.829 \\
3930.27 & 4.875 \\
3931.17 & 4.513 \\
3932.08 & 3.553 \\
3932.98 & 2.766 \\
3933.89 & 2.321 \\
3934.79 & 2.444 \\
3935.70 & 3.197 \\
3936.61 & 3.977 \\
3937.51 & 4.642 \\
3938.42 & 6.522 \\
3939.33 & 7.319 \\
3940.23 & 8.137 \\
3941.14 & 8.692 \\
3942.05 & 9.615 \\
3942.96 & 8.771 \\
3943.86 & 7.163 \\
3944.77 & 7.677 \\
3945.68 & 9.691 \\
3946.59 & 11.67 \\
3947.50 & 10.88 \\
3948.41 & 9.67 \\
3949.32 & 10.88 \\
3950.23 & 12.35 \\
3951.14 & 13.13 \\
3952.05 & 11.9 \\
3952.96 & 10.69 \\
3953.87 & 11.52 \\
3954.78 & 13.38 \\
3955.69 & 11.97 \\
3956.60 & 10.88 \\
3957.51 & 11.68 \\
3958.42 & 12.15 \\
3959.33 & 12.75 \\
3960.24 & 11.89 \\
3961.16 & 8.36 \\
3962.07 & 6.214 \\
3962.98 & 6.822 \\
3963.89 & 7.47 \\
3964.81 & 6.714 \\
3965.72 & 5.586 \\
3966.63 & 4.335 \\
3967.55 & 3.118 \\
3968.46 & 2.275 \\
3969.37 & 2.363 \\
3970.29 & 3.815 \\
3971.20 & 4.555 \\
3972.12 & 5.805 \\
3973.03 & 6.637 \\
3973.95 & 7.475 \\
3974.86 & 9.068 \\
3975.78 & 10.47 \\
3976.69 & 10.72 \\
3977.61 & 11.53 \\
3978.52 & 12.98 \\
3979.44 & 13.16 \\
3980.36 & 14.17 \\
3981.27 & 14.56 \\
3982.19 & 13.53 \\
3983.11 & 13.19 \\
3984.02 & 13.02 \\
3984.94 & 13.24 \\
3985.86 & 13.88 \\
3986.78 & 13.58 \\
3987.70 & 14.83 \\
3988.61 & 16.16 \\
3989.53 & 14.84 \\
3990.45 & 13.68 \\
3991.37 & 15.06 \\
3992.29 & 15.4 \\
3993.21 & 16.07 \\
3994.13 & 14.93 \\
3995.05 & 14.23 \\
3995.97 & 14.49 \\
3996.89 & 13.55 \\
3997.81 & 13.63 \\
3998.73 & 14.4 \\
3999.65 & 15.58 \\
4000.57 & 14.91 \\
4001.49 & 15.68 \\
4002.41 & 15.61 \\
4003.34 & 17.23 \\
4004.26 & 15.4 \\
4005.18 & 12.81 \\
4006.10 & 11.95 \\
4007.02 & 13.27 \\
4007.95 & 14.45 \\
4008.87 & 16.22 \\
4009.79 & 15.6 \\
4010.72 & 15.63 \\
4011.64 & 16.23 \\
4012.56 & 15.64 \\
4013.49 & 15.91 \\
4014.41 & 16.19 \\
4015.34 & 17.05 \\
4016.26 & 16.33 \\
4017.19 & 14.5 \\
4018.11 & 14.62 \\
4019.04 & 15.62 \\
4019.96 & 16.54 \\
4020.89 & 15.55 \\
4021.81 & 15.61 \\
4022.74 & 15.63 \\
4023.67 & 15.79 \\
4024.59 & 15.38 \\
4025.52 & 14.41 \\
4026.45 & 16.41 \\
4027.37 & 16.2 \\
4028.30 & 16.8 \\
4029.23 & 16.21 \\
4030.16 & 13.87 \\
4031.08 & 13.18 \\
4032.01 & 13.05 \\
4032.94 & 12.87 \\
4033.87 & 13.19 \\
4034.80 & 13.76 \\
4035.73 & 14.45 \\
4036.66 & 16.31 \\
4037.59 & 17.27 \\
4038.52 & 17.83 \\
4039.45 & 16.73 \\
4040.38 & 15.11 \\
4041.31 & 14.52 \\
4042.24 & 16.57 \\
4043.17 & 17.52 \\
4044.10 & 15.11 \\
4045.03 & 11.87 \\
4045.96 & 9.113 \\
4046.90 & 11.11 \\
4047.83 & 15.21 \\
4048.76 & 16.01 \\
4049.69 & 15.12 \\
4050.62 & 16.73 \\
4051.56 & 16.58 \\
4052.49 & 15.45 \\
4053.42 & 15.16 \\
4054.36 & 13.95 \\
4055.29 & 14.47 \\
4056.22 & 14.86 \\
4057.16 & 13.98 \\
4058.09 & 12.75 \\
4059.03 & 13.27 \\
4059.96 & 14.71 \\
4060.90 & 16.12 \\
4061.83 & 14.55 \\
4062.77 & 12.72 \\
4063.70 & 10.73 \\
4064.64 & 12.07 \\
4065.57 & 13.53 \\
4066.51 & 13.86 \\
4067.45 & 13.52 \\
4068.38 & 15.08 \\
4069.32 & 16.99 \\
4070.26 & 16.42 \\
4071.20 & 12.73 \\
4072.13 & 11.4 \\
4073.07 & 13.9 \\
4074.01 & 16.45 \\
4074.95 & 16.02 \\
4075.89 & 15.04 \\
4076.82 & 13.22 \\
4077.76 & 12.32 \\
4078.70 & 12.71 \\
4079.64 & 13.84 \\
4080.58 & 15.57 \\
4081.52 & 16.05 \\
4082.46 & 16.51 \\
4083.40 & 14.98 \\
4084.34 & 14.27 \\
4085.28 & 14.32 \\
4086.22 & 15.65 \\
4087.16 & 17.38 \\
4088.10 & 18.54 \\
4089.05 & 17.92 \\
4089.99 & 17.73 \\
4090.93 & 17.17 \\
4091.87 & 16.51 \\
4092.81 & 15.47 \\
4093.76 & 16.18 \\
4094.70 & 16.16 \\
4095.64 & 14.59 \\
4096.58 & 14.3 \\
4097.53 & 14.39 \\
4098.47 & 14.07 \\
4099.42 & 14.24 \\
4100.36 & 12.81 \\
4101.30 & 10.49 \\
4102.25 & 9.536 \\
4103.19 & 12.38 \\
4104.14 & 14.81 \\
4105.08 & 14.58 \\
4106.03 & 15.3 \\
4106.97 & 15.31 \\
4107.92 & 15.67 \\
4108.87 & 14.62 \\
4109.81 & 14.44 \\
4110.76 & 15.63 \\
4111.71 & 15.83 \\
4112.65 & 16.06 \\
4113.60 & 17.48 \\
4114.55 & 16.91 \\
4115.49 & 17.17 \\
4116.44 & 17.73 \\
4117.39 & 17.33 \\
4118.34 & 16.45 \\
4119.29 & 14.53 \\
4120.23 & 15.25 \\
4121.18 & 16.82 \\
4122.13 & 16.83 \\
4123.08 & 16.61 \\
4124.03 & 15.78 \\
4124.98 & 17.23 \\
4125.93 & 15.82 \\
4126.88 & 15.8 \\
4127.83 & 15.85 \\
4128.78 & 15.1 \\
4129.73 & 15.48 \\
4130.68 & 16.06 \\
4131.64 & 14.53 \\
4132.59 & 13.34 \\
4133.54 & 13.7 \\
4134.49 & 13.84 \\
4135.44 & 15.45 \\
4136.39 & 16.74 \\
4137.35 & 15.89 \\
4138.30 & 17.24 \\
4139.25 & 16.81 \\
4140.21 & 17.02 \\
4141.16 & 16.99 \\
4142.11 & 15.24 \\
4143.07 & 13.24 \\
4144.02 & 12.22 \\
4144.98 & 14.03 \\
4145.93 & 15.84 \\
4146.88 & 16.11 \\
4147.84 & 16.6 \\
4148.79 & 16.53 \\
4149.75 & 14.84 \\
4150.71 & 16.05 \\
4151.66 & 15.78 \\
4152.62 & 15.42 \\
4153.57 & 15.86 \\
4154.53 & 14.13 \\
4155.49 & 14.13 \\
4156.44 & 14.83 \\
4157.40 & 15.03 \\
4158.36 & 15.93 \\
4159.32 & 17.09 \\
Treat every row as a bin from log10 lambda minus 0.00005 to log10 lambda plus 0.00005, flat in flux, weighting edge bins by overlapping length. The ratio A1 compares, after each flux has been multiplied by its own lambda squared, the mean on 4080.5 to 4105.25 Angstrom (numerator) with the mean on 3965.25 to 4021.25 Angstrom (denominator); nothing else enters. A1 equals 1.2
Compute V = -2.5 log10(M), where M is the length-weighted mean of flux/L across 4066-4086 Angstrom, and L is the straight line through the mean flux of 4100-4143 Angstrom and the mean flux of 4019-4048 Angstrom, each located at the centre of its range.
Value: 0.05 mag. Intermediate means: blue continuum 14.9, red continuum 15.4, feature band 14.5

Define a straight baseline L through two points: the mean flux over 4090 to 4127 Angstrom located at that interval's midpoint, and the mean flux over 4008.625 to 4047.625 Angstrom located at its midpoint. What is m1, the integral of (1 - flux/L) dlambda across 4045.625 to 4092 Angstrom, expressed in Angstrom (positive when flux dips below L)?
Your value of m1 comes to 1.77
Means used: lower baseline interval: 15.2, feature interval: 14.7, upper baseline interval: 15.4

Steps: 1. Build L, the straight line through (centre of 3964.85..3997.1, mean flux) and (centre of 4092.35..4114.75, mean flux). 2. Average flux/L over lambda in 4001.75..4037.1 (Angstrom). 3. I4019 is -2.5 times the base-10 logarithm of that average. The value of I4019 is -0.24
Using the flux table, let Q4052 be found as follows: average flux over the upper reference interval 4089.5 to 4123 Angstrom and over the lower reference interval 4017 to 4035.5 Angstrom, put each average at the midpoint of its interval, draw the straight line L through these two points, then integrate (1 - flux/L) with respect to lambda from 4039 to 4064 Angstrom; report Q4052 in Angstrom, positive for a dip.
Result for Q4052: 1.0 Angstrom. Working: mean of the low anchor 15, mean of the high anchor 15.3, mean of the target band 14.5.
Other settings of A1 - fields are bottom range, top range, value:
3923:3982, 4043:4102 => 1.86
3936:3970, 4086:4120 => 1.92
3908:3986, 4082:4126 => 1.82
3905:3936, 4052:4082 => 1.66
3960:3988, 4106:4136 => 1.85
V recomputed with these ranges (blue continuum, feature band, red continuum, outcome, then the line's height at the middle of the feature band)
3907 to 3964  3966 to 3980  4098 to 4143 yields 0.420 mag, 10.6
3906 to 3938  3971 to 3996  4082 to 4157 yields -0.149 mag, 10.9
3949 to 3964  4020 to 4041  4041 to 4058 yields -0.107 mag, 13.8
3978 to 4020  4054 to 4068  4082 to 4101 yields 0.123 mag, 15.3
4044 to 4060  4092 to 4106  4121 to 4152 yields 0.075 mag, 15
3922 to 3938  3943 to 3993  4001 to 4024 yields -0.015 mag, 10.4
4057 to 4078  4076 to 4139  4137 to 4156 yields -0.043 mag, 14.8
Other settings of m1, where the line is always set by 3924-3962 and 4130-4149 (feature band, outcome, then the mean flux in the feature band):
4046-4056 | -1.97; 14.7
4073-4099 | -3.68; 15.4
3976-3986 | -3.16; 13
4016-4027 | -4.14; 15.5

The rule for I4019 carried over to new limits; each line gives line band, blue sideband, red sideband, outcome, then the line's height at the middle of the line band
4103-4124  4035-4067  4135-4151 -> -0.04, 15.3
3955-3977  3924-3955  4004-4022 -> 0.33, 10.6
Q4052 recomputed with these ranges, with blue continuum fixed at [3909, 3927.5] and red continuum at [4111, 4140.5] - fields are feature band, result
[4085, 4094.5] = -1.0 Angstrom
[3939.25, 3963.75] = 3.6 Angstrom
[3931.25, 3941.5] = 6.0 Angstrom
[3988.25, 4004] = -2.5 Angstrom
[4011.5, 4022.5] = -1.9 Angstrom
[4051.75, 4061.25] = -0.1 Angstrom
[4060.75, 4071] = 0.4 Angstrom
